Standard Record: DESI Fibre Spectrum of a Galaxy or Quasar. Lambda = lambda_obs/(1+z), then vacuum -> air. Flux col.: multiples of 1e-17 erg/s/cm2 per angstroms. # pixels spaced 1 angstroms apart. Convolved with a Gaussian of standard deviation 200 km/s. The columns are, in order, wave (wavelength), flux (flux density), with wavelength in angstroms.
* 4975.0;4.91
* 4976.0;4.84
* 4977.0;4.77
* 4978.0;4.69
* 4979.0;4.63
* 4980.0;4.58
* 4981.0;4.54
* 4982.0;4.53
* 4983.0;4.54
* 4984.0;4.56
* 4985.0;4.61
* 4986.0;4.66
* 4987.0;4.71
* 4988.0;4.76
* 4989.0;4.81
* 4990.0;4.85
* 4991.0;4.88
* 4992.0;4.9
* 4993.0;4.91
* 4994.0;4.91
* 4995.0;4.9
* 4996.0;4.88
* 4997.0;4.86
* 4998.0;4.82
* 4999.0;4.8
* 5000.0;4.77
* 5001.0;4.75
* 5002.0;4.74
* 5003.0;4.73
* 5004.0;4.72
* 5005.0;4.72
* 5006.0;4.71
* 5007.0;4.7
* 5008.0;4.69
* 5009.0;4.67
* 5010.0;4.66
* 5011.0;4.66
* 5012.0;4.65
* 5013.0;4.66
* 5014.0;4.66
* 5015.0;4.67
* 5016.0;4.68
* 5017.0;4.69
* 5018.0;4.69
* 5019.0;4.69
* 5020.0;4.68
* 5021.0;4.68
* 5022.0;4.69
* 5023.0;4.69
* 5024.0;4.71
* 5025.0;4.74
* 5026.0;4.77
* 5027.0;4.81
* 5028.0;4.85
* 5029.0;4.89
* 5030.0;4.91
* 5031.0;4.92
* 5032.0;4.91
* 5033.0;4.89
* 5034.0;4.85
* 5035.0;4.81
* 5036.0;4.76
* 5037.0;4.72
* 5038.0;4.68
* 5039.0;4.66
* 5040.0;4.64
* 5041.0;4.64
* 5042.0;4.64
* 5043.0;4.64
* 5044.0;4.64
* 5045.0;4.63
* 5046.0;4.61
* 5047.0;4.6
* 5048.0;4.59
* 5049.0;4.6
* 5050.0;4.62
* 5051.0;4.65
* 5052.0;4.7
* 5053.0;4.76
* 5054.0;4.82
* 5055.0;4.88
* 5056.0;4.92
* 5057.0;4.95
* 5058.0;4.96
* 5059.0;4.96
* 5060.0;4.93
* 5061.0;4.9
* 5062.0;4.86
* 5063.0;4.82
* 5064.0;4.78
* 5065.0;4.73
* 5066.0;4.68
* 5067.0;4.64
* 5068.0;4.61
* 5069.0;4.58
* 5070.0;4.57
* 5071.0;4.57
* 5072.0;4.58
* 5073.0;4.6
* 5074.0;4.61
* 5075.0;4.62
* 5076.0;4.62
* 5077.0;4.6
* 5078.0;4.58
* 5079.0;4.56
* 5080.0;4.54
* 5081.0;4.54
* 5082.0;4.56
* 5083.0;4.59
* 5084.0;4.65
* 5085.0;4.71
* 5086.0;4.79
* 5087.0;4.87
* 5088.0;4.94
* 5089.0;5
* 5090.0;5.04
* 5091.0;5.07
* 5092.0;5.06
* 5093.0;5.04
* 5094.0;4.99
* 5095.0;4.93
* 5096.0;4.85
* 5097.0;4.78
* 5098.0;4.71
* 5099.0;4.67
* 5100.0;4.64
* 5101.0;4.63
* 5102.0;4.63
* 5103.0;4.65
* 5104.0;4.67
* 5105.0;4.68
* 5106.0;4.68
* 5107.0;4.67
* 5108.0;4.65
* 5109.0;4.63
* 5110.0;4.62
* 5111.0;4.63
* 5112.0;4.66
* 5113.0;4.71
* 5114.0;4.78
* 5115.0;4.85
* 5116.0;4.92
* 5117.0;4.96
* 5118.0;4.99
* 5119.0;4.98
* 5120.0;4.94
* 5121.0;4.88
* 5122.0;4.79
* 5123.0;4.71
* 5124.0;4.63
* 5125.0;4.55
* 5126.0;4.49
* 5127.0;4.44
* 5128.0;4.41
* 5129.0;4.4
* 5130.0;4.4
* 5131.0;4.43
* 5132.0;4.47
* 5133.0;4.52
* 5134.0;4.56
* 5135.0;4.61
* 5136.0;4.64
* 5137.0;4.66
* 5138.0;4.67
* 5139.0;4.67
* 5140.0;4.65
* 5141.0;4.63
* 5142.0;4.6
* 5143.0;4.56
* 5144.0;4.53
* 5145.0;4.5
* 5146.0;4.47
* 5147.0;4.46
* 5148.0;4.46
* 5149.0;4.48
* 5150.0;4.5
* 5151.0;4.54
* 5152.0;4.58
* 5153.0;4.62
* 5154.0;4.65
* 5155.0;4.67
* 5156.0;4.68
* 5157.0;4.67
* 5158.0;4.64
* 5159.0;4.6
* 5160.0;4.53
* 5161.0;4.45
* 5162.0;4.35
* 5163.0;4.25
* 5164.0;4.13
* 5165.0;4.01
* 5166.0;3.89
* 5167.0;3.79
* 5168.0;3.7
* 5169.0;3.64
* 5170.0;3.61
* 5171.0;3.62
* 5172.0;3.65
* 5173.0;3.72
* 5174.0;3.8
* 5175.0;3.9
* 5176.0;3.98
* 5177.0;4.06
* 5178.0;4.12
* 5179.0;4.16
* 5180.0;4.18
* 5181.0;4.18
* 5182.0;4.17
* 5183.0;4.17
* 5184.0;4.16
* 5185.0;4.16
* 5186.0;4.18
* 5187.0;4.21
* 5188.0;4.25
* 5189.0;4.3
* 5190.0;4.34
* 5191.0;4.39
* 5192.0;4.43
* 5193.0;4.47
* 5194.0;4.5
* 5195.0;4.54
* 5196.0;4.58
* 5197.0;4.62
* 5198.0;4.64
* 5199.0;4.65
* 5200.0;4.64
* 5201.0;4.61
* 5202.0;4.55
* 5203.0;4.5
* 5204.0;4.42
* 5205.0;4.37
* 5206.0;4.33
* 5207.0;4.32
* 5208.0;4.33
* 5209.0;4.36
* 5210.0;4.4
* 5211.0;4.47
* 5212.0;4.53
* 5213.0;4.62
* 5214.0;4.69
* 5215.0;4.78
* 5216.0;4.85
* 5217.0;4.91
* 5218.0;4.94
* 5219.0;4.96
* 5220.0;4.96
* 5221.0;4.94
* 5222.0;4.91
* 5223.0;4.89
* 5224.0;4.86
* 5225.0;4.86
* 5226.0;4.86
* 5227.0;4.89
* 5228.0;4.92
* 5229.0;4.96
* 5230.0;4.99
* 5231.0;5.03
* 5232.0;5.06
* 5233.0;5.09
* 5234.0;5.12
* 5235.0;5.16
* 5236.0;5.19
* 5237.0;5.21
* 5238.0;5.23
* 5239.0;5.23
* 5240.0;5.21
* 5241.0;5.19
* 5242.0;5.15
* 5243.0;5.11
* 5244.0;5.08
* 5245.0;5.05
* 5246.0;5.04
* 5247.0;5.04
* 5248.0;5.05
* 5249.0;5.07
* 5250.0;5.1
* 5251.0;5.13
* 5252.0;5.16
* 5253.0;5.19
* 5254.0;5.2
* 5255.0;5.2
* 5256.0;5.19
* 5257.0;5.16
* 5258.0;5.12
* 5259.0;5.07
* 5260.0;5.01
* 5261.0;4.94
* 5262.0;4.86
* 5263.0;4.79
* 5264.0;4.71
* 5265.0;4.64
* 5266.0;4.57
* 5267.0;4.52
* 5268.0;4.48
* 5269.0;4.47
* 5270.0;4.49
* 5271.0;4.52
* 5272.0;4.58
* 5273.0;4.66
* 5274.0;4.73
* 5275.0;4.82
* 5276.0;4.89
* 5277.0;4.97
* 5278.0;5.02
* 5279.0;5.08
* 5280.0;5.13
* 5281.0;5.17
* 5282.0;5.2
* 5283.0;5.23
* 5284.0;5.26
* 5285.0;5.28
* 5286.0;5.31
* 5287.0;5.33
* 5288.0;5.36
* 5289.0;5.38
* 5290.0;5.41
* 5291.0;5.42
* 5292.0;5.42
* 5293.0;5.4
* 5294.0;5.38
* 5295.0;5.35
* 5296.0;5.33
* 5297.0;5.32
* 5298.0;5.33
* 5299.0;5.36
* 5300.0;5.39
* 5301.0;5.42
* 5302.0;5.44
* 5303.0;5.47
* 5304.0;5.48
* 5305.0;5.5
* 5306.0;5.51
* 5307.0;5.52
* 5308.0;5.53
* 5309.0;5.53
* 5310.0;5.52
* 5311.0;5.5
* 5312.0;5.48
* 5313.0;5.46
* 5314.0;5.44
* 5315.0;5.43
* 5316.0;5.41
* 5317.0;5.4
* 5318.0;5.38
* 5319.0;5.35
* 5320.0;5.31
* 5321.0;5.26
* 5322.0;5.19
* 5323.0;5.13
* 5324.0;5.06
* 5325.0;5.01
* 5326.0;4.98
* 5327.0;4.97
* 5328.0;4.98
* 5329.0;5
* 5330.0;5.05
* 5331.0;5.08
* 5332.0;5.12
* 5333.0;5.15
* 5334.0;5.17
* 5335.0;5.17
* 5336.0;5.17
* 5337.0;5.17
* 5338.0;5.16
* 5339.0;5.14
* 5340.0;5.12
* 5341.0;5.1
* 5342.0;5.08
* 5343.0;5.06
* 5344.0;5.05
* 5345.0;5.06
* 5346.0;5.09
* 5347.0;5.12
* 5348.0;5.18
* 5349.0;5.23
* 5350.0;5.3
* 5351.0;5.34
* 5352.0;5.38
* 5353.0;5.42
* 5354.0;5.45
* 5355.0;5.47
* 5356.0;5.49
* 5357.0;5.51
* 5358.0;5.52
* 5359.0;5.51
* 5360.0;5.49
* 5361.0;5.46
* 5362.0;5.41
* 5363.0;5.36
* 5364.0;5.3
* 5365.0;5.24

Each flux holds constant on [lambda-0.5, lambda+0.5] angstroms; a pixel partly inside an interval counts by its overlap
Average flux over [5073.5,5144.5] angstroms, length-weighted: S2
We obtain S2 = 4.7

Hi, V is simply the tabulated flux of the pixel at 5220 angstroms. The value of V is 4.96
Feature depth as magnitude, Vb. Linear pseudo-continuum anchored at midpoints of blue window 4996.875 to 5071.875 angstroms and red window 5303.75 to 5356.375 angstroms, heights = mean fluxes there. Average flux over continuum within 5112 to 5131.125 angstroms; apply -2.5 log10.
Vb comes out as 0.04 mag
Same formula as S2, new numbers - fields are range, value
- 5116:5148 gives 4.62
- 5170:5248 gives 4.61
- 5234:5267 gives 5.06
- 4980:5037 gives 4.75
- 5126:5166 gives 4.51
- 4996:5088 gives 4.72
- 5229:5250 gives 5.11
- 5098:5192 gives 4.44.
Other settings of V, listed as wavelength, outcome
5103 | 4.65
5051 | 4.65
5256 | 5.19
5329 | 5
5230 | 4.99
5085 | 4.71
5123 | 4.71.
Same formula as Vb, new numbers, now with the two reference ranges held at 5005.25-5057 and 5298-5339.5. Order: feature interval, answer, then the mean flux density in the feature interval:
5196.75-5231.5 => 0.084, 4.7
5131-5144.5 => 0.078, 4.59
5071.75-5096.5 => 0.015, 4.76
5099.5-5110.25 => 0.049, 4.65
